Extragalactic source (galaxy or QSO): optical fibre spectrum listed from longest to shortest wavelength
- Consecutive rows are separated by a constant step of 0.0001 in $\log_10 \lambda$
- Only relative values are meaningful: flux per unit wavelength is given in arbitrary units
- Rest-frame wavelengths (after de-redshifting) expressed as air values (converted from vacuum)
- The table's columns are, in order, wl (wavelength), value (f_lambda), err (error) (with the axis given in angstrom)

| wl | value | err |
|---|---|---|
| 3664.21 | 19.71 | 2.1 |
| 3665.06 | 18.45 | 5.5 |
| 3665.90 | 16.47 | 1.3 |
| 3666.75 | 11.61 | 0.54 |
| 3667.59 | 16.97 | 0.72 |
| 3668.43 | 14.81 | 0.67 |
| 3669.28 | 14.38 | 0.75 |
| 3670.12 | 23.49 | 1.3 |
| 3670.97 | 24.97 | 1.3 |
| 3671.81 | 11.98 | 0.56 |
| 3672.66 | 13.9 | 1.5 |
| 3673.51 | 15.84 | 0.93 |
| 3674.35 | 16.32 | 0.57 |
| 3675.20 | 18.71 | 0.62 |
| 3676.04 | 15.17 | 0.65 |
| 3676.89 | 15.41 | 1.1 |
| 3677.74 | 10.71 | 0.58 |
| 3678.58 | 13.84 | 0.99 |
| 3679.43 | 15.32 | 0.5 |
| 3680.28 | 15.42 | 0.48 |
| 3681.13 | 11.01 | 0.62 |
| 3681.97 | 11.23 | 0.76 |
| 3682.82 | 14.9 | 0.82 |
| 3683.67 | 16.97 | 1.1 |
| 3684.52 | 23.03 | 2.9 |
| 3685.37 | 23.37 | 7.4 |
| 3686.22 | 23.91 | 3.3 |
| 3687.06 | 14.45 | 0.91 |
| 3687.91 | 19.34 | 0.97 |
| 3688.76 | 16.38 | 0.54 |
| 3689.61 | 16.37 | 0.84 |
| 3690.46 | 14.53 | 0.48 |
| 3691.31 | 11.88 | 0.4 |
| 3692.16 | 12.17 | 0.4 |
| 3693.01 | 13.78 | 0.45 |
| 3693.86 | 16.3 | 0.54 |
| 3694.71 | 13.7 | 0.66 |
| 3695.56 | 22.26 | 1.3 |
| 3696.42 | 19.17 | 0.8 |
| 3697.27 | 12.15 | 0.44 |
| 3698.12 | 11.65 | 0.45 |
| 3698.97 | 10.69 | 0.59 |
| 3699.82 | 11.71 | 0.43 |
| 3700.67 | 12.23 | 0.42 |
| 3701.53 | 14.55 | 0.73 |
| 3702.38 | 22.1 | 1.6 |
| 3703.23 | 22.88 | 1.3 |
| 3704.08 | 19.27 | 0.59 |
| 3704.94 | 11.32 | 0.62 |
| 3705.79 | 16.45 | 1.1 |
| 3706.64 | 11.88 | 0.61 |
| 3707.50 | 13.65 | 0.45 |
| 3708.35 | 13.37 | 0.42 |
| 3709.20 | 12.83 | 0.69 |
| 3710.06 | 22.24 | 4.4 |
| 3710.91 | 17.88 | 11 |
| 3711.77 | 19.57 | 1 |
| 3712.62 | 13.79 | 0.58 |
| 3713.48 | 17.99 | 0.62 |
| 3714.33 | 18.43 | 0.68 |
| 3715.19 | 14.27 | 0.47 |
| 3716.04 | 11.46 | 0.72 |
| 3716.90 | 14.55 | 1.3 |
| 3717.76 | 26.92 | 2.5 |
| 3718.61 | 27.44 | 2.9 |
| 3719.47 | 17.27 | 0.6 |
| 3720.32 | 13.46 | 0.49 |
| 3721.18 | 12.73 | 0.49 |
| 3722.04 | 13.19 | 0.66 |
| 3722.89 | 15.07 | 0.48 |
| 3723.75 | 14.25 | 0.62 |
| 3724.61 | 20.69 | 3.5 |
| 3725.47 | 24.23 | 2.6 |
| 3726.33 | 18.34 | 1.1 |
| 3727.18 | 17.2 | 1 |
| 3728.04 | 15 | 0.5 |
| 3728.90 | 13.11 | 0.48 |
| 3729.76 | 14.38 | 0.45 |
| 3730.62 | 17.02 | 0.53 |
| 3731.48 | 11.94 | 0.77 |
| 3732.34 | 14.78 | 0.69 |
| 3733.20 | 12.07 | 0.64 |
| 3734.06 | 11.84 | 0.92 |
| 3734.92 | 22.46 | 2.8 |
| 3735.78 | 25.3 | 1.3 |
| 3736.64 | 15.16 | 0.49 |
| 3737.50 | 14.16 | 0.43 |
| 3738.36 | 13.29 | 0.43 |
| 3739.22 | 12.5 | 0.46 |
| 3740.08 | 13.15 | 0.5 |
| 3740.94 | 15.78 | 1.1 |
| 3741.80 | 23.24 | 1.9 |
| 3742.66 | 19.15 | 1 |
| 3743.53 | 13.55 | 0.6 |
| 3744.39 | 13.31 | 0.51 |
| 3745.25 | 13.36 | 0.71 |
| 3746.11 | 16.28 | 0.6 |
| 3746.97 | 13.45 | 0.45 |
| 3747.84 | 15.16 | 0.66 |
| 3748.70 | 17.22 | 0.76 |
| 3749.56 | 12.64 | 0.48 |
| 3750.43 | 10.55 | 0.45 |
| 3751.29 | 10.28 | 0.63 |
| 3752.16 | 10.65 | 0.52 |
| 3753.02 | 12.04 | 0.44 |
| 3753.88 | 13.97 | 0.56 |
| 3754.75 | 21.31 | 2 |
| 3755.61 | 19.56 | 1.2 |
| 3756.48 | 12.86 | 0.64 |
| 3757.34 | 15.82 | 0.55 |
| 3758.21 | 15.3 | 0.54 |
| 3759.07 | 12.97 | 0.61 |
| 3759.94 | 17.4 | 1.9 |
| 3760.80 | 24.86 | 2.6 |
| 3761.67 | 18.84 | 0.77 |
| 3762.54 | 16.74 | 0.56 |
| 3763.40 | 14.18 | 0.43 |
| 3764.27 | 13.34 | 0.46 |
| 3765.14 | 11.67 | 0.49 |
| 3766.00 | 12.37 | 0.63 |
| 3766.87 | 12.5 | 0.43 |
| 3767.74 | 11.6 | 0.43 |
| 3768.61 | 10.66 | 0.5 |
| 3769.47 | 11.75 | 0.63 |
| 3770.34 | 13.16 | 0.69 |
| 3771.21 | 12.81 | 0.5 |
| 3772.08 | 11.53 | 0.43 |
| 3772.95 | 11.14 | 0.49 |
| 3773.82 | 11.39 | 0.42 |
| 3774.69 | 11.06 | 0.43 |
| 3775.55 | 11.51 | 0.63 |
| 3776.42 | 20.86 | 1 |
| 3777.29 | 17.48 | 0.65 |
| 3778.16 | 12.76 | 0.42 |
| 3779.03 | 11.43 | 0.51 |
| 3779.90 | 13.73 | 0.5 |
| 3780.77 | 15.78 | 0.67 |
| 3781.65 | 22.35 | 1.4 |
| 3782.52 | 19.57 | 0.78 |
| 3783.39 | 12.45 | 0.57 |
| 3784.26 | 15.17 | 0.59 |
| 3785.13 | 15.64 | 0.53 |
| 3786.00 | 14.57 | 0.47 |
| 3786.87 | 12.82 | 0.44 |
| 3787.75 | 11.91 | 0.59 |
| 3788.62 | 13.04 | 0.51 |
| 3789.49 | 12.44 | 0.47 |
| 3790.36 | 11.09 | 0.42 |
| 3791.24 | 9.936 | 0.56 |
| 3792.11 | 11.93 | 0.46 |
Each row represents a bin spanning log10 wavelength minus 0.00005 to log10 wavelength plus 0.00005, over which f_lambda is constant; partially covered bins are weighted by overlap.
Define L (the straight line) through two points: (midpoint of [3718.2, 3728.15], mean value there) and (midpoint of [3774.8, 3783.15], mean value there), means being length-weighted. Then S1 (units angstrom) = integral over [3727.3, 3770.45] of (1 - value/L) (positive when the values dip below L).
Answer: 4.7 angstrom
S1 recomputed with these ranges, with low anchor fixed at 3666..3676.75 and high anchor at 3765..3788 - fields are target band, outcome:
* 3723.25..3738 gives -1.6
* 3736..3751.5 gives -0.2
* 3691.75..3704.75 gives 0.2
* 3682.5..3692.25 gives -0.9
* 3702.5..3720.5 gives -2.0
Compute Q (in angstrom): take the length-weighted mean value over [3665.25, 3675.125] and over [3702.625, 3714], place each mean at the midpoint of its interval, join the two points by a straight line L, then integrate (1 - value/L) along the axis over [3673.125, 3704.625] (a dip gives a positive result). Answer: 1.2 angstrom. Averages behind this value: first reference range 16.6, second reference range 16.5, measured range 15.9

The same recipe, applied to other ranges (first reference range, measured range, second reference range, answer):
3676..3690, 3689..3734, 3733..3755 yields -0.4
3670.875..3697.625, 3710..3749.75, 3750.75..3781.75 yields -3.5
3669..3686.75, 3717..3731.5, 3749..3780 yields -1.9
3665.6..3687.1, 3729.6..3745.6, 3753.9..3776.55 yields -0.7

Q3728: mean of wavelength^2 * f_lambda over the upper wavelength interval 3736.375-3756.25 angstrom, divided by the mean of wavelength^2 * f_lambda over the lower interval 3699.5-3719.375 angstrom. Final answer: 0.89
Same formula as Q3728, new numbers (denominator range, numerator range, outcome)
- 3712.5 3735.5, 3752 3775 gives 0.88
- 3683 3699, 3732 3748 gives 0.97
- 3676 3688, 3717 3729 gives 1.12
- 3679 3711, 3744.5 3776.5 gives 0.92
